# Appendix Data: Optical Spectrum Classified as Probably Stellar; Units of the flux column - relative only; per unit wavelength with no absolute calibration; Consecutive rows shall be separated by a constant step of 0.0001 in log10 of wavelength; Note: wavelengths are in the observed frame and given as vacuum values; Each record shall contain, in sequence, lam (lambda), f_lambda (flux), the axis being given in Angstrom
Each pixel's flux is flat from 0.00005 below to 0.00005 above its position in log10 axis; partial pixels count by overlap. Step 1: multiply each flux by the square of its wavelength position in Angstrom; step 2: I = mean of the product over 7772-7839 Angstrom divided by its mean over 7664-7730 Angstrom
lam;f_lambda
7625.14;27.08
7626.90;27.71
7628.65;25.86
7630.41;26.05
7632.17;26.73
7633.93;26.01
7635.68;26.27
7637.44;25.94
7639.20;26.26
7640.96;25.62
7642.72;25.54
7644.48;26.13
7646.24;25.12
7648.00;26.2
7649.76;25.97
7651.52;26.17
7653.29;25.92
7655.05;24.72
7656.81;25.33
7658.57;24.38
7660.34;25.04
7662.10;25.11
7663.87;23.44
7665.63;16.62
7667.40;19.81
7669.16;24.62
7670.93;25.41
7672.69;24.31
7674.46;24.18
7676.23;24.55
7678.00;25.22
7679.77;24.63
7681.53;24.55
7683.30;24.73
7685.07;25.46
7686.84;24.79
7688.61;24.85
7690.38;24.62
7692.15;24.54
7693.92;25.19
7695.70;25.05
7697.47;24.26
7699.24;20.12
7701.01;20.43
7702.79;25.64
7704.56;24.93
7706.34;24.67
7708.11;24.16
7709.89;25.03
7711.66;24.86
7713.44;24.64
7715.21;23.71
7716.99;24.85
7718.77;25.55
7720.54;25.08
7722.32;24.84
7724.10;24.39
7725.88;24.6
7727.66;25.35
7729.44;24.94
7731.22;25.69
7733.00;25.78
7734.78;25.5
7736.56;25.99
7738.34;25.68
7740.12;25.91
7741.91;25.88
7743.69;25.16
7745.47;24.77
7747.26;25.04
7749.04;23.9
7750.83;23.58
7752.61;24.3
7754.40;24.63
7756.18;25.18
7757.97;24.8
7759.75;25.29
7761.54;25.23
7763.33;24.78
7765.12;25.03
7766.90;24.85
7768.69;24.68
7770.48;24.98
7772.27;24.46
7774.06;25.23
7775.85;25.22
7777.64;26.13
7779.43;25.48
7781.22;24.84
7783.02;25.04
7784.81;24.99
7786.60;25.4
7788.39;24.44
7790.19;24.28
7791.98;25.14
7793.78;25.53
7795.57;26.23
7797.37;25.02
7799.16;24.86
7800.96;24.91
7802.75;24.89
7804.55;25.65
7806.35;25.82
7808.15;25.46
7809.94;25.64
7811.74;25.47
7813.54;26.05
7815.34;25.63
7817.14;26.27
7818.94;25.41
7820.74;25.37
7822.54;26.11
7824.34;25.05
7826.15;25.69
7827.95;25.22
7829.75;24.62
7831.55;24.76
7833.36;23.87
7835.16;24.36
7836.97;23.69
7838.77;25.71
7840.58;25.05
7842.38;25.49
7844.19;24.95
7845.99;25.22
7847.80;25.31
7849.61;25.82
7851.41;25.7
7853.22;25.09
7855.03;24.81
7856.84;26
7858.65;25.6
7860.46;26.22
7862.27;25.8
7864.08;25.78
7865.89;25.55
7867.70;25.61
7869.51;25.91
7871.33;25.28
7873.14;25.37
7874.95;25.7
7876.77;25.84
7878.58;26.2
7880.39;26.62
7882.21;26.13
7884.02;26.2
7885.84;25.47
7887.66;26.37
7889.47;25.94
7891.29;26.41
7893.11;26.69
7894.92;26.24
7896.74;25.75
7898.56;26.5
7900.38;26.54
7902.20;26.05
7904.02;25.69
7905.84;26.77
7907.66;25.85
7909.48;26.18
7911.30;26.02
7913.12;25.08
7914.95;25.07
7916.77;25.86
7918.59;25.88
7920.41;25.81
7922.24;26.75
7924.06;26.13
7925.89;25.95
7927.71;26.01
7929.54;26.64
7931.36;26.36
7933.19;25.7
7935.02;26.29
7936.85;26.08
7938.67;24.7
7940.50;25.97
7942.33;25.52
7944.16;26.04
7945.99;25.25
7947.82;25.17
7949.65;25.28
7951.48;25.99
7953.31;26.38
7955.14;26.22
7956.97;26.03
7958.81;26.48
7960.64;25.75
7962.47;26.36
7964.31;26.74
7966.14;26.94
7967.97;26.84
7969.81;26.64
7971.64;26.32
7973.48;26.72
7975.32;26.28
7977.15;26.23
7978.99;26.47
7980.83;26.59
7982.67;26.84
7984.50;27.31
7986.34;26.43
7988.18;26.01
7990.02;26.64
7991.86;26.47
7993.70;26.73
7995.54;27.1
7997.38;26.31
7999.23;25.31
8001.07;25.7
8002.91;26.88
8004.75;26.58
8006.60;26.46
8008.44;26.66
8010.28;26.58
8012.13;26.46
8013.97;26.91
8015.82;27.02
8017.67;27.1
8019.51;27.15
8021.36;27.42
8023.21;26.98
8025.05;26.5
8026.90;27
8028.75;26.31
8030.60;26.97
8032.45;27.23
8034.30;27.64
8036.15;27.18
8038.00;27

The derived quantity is 1.07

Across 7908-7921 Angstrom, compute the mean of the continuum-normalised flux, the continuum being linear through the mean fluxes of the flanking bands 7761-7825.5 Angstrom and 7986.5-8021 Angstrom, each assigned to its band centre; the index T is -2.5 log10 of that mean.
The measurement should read 0.01 mag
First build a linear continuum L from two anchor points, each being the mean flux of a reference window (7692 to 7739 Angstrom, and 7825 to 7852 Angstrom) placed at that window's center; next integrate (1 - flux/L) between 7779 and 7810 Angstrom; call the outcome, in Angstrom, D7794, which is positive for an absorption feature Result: -0.4 Angstrom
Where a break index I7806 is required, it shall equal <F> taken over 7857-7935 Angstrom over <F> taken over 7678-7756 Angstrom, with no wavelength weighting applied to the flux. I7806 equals 1.05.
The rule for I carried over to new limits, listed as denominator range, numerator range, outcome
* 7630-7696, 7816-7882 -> 1.07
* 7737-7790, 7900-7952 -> 1.08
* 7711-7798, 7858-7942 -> 1.08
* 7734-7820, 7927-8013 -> 1.10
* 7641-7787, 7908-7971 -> 1.11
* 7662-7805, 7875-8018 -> 1.12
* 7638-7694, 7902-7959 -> 1.12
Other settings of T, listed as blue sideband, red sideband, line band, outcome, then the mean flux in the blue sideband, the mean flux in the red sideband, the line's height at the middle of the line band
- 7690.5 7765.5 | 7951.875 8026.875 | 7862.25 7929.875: 0.00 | 24.7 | 26.6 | 25.9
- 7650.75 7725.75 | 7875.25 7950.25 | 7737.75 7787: -0.01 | 24.3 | 26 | 24.8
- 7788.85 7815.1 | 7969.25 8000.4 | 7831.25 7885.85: 0.01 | 25.3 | 26.5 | 25.7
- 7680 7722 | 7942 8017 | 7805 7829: -0.02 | 24.4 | 26.4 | 25.2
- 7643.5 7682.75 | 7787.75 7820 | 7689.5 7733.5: 0.01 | 24.4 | 25.4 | 24.8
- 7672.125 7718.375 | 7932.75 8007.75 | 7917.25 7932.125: -0.01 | 24.4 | 26.2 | 25.9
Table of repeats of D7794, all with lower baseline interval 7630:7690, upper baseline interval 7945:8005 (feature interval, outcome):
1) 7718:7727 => 0.1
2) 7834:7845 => 0.4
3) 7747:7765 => 0.5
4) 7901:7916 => 0.1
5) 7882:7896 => -0.1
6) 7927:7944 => 0.1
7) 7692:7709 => 0.8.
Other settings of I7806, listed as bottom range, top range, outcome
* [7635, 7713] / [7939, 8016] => 1.07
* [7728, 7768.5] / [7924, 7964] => 1.03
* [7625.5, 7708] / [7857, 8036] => 1.06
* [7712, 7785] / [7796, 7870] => 1.01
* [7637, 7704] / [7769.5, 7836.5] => 1.03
